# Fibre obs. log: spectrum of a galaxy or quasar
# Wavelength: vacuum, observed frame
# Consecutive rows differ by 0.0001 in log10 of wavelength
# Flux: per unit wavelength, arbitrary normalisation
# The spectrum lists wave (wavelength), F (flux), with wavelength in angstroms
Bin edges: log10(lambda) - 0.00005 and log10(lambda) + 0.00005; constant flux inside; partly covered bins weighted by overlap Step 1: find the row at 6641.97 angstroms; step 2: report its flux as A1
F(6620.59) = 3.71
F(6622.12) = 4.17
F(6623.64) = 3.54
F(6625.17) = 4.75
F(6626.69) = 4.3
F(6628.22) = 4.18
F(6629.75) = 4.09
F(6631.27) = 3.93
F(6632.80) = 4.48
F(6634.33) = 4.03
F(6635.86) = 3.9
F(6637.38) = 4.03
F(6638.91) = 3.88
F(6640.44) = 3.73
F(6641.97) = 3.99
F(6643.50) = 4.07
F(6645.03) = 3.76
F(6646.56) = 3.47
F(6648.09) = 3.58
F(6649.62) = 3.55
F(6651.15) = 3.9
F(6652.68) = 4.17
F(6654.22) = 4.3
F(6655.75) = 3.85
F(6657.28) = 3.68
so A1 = 3.99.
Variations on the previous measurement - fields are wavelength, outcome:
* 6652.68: 4.17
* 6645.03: 3.76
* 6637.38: 4.03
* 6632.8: 4.48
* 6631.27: 3.93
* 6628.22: 4.18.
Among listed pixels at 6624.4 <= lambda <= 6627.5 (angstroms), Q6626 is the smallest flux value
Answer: 4.3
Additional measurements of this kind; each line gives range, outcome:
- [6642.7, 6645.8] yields 3.76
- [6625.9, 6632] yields 3.93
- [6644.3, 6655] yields 3.47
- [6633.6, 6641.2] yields 3.73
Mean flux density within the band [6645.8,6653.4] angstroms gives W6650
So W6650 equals 3.73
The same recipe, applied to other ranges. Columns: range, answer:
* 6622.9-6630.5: 4.17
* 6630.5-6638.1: 4.08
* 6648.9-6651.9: 3.73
